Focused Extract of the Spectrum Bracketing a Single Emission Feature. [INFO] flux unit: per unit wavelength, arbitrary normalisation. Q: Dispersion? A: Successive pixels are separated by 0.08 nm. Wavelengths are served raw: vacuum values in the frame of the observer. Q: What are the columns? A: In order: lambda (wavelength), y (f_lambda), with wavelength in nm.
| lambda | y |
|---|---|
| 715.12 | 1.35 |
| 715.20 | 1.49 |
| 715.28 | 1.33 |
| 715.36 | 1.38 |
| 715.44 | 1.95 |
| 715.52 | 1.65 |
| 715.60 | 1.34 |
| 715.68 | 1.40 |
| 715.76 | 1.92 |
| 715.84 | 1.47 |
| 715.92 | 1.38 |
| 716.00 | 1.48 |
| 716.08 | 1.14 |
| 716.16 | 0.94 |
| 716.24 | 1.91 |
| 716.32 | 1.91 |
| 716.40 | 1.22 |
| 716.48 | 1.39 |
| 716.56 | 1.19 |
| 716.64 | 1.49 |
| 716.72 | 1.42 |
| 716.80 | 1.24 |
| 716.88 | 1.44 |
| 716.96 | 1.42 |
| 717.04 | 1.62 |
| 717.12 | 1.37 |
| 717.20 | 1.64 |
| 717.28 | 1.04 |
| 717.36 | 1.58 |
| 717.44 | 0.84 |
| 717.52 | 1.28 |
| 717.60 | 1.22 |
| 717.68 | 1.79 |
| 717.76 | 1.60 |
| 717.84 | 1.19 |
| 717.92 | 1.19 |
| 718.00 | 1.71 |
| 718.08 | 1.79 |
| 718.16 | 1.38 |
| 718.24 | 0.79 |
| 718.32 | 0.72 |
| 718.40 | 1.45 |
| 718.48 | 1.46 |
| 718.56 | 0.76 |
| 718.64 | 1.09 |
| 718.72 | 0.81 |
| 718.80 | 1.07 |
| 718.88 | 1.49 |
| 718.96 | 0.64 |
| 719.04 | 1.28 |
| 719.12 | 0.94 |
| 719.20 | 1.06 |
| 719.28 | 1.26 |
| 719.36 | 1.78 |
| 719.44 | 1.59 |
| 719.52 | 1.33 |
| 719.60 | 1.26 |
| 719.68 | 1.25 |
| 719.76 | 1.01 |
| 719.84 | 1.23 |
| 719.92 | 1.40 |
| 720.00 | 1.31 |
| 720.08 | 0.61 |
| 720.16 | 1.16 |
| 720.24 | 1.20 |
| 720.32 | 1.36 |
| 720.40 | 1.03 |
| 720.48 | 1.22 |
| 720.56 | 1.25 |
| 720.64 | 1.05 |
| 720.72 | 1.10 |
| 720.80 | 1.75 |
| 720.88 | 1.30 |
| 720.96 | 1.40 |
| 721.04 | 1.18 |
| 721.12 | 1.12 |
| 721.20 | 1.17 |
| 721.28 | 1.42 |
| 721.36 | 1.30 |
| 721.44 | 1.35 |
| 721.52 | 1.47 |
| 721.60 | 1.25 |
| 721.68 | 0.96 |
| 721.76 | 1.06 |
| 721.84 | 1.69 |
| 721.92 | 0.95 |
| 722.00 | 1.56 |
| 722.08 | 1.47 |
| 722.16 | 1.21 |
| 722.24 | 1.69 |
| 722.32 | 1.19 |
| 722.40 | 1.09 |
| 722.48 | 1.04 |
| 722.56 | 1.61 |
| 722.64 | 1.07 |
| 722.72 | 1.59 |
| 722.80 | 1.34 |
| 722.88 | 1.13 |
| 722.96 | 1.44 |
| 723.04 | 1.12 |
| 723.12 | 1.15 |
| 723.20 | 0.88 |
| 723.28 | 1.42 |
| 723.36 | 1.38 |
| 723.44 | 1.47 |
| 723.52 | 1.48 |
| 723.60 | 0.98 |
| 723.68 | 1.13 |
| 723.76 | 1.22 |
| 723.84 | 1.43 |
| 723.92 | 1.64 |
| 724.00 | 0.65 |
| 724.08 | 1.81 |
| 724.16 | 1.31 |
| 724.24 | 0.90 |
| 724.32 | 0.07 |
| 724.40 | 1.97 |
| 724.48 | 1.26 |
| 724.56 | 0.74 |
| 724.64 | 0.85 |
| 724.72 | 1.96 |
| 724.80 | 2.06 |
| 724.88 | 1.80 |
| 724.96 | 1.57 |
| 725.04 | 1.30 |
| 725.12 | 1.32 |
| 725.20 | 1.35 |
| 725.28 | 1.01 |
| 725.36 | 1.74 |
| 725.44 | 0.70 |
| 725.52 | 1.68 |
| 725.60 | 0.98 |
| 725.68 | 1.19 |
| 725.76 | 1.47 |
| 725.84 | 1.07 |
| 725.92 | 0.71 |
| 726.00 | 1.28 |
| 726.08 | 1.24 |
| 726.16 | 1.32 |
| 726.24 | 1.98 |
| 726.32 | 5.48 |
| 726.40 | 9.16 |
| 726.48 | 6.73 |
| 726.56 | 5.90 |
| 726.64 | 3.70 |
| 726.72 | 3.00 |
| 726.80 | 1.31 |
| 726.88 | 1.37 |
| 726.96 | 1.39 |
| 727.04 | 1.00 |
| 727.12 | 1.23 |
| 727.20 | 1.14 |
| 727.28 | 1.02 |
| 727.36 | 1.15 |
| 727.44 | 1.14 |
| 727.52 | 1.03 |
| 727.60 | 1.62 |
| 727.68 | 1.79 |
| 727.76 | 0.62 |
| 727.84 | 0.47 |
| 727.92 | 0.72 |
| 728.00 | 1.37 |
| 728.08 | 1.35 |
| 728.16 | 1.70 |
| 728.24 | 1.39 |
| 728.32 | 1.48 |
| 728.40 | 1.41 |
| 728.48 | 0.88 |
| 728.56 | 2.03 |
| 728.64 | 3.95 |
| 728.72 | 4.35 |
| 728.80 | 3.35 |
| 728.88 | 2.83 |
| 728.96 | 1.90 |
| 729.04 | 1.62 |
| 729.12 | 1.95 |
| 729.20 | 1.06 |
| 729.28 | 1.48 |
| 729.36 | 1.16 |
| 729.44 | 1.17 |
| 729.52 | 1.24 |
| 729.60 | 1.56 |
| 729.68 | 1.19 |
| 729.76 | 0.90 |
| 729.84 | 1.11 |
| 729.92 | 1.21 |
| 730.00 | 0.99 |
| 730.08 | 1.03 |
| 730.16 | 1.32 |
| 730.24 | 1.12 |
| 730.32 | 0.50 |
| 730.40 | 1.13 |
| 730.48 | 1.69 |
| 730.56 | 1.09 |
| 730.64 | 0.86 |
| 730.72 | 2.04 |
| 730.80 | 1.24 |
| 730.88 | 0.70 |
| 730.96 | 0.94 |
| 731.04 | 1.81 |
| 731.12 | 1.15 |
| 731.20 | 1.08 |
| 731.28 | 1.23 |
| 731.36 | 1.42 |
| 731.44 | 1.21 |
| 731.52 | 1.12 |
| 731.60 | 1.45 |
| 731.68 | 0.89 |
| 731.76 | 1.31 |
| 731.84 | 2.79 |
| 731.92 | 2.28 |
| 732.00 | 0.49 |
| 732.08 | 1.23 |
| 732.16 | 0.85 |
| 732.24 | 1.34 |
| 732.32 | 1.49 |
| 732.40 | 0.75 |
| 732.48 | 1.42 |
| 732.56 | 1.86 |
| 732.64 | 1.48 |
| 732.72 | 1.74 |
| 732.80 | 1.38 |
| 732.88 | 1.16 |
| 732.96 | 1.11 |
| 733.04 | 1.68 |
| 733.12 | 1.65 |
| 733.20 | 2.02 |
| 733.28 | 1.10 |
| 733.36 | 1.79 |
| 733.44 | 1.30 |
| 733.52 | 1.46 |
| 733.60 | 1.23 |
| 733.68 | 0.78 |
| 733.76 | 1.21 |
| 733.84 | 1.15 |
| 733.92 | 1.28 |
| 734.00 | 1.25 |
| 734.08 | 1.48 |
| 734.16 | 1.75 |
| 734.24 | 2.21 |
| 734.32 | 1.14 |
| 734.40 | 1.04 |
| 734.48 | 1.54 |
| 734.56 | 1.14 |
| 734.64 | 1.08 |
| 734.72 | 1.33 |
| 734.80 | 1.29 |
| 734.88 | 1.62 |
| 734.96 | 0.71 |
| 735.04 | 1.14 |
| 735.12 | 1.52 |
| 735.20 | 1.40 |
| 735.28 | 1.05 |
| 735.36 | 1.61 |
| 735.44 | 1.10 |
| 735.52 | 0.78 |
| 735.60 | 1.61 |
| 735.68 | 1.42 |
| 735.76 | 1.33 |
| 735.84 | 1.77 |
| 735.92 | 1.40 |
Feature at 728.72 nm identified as [N II]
